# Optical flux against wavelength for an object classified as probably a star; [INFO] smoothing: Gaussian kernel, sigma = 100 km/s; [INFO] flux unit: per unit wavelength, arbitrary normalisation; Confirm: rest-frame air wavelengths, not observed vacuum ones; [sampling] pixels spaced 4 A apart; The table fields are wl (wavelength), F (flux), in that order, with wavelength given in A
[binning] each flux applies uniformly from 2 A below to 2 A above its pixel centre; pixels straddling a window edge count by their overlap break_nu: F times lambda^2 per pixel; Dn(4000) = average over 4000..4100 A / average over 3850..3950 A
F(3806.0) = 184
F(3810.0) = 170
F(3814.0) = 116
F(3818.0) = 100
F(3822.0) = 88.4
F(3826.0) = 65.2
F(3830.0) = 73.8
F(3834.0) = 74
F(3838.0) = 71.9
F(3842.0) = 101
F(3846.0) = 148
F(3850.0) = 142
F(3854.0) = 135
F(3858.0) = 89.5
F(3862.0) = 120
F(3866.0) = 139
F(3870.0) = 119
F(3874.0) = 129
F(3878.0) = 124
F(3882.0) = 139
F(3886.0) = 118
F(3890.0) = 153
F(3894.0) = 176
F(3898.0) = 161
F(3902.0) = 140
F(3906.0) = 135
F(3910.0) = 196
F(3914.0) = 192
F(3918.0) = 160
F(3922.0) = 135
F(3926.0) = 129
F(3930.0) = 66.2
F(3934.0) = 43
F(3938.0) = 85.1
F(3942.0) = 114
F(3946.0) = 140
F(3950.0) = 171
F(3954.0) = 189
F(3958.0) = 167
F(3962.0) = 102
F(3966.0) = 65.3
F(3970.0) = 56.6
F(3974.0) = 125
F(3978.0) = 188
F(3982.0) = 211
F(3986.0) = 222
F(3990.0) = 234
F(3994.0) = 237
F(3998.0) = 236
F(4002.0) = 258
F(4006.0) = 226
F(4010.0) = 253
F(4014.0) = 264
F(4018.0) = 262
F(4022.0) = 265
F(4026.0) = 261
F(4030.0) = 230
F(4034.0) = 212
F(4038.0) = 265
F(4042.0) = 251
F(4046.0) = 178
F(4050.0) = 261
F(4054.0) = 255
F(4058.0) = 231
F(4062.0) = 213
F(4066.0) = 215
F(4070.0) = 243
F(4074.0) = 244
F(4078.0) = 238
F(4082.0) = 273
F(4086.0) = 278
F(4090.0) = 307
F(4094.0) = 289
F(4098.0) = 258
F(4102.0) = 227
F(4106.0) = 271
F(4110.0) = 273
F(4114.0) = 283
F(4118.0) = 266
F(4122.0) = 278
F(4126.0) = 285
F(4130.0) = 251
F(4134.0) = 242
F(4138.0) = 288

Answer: 2.04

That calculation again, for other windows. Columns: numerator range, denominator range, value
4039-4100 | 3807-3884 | 2.45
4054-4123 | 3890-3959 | 1.98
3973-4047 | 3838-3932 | 1.83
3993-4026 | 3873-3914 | 1.78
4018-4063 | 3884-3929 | 1.69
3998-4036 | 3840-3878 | 2.15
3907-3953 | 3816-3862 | 1.38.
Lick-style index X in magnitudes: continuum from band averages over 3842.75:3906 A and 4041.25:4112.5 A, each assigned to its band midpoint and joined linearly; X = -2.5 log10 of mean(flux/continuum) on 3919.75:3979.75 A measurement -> 0.44 mag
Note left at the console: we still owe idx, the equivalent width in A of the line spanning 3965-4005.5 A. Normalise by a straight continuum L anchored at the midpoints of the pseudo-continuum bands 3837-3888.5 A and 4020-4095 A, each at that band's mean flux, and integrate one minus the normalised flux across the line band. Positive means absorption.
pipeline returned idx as 3.1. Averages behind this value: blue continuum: 122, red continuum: 247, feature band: 188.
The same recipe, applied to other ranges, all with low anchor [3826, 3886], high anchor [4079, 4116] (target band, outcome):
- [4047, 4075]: 1.5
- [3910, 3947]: 8.6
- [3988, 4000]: -1.9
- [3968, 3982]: 4.1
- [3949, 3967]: 3.8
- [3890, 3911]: -2.5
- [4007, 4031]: -3.8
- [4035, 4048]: 0.3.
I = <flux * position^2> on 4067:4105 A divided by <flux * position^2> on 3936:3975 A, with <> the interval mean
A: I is 2.3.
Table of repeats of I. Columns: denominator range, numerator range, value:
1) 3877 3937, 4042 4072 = 1.81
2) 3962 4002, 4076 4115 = 1.62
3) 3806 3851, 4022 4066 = 2.46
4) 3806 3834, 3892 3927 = 1.57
